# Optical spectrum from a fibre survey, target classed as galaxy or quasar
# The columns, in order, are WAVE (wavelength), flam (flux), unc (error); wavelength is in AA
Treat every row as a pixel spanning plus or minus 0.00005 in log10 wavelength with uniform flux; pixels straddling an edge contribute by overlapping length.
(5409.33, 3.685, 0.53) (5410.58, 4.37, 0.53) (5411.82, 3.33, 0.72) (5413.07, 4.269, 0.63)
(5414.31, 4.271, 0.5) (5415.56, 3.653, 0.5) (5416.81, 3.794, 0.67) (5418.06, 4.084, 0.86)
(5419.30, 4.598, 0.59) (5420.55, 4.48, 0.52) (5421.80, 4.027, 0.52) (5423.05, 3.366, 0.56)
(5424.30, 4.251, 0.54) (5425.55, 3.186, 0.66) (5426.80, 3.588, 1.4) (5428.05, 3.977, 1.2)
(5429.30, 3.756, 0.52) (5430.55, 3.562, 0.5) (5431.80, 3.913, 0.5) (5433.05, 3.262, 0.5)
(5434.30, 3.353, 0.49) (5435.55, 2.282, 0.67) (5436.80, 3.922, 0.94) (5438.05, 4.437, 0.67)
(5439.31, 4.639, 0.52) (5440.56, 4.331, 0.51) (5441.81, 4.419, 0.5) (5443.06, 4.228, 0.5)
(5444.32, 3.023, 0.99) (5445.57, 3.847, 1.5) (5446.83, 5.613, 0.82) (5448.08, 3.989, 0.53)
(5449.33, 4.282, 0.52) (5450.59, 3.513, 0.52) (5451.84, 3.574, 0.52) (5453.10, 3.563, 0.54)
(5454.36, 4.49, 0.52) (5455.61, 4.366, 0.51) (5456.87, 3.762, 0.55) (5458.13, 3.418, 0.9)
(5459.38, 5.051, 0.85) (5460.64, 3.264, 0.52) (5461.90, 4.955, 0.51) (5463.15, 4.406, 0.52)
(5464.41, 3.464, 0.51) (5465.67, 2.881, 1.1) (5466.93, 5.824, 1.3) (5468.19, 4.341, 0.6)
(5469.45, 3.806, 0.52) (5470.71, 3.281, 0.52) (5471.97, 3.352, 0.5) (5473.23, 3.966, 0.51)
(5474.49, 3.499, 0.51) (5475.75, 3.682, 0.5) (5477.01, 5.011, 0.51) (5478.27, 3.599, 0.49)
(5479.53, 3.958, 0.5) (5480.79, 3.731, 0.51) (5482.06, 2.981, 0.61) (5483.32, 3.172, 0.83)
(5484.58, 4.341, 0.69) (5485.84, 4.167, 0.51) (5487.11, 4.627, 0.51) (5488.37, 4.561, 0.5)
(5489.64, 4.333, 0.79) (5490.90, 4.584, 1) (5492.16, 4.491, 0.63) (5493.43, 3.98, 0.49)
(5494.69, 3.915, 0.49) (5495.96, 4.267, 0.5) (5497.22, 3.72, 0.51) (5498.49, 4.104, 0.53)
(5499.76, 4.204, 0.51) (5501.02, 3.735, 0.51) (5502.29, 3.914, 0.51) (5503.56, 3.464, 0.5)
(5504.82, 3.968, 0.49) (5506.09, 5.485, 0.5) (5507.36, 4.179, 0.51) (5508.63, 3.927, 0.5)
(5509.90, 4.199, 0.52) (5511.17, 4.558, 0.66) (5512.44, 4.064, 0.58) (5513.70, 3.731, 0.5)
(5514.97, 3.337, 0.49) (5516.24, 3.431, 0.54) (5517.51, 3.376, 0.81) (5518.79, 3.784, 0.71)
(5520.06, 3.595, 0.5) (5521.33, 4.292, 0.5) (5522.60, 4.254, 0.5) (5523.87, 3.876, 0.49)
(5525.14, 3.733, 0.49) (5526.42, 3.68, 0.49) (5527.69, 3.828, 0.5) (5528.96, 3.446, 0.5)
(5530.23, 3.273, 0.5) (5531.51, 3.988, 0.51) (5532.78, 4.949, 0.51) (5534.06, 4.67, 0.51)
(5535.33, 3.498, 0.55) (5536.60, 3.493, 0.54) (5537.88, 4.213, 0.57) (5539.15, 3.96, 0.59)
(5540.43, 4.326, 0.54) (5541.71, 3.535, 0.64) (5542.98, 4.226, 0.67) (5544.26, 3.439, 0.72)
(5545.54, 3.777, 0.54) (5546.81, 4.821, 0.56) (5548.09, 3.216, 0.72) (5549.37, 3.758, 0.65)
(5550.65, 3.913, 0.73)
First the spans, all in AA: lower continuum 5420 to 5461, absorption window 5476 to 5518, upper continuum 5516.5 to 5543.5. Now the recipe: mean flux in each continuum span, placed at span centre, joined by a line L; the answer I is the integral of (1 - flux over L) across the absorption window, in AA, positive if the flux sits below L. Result -1.4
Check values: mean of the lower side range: 3.9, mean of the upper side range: 3.9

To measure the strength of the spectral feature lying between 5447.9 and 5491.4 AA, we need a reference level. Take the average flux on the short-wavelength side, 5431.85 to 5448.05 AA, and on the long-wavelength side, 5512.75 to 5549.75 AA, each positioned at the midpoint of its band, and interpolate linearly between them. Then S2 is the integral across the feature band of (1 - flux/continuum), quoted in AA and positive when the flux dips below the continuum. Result -0.9 AA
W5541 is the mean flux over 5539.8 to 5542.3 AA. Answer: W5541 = 3.93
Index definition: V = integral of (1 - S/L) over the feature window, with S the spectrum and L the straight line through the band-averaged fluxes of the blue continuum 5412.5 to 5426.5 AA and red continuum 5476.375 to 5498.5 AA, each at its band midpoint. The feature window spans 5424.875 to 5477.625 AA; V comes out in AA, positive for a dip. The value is 1.3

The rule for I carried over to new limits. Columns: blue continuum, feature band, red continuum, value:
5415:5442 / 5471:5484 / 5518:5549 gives 0.6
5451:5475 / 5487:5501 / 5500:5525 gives -0.9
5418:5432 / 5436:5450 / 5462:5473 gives -1.1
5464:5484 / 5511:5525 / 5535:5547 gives 0.2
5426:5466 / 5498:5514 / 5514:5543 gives -1.1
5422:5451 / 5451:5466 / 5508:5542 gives -0.3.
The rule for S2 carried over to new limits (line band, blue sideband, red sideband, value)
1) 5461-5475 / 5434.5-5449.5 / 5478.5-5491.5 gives 0.3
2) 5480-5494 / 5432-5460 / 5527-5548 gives -0.5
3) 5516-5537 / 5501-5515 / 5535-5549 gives 0.7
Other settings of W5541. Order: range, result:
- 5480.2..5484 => 3.3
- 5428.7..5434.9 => 3.57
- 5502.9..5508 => 4.27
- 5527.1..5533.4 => 3.9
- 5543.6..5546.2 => 3.63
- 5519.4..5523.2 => 4.05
